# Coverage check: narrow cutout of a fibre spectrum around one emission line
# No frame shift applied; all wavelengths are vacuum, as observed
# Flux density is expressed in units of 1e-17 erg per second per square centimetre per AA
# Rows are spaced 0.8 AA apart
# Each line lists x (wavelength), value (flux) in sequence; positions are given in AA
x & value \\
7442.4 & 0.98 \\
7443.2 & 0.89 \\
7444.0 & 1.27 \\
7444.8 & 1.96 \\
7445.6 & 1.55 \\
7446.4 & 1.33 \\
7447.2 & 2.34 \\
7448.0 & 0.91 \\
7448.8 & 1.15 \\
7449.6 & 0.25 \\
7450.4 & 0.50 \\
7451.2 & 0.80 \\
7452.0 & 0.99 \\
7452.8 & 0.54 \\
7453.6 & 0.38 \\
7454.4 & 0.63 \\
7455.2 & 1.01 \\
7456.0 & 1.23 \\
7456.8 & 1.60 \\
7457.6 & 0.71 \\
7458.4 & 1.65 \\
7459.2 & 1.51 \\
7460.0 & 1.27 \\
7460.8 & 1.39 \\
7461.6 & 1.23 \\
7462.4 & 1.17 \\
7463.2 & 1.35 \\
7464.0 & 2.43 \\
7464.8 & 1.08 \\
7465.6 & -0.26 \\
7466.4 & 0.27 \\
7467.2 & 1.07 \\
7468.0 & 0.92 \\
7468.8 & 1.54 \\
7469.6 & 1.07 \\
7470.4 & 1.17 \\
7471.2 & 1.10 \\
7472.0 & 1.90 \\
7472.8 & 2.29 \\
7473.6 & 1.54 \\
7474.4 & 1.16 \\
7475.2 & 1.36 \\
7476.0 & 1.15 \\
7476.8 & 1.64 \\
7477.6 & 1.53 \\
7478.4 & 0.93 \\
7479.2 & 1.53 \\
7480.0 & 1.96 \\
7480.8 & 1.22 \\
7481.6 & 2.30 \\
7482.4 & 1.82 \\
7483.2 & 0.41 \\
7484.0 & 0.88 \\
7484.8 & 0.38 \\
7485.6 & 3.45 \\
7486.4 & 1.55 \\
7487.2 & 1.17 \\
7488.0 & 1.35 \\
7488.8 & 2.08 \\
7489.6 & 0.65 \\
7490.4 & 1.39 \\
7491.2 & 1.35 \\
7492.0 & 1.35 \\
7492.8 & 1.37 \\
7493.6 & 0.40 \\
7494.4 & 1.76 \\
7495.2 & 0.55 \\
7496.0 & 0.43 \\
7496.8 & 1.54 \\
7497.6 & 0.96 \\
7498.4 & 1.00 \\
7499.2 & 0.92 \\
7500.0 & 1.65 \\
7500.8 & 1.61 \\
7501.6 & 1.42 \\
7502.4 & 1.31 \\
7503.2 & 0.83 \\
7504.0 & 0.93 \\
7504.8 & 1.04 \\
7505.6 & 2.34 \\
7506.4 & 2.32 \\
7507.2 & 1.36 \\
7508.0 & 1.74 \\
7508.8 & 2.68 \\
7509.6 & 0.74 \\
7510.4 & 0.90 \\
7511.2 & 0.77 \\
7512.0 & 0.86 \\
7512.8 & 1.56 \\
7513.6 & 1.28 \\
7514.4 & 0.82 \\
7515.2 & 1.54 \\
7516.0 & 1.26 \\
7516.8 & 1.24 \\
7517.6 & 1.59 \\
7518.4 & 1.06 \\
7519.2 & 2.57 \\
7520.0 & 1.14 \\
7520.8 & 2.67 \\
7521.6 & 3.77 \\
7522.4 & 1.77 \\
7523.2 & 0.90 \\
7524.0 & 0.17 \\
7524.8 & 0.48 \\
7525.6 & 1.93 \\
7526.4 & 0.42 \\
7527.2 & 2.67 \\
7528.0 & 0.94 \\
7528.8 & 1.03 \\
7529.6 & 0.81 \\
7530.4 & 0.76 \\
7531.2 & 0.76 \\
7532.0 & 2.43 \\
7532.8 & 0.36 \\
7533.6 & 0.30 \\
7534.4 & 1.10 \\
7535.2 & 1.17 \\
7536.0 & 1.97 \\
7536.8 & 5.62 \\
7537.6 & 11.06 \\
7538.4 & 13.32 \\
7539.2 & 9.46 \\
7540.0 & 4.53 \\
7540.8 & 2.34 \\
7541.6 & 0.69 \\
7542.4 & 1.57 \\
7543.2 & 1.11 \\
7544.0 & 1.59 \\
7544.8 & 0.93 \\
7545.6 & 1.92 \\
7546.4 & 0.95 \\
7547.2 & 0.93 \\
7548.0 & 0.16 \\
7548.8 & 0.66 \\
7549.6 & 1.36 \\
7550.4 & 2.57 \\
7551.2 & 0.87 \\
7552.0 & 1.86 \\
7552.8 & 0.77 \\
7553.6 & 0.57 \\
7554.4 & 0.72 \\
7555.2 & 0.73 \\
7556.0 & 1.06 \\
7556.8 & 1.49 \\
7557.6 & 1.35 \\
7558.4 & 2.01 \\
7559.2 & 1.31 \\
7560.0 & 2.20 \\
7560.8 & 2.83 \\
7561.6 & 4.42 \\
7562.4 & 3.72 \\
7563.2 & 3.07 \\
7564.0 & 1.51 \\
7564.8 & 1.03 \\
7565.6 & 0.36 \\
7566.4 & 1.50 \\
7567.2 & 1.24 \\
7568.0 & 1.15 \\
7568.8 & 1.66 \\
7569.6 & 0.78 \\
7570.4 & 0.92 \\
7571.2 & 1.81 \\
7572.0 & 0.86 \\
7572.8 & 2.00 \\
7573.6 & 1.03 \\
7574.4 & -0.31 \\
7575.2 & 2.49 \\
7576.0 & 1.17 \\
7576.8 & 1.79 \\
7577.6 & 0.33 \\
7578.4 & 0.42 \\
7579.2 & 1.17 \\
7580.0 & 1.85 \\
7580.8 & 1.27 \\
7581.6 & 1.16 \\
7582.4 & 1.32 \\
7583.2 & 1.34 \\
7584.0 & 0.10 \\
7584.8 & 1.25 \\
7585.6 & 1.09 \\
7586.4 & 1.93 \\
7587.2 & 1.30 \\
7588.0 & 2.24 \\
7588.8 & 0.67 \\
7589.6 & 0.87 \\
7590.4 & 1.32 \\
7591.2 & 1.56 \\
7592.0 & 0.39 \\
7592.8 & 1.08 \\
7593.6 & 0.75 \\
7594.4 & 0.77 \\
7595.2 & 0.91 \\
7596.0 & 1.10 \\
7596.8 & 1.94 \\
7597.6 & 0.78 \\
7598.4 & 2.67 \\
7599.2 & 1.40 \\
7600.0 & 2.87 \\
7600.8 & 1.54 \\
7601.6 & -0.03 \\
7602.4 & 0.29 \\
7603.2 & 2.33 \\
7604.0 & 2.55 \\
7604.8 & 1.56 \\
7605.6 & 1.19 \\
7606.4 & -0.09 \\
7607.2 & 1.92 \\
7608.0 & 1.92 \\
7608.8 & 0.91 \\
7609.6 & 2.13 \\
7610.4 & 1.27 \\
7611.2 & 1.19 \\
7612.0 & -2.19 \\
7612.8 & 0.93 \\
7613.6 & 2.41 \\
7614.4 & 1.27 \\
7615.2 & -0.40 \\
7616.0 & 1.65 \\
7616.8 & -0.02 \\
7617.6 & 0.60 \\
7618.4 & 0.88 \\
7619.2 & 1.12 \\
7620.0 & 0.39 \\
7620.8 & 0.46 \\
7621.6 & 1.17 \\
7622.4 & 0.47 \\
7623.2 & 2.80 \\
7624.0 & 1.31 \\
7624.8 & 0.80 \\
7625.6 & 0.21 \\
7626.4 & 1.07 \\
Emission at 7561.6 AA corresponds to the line [N II]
